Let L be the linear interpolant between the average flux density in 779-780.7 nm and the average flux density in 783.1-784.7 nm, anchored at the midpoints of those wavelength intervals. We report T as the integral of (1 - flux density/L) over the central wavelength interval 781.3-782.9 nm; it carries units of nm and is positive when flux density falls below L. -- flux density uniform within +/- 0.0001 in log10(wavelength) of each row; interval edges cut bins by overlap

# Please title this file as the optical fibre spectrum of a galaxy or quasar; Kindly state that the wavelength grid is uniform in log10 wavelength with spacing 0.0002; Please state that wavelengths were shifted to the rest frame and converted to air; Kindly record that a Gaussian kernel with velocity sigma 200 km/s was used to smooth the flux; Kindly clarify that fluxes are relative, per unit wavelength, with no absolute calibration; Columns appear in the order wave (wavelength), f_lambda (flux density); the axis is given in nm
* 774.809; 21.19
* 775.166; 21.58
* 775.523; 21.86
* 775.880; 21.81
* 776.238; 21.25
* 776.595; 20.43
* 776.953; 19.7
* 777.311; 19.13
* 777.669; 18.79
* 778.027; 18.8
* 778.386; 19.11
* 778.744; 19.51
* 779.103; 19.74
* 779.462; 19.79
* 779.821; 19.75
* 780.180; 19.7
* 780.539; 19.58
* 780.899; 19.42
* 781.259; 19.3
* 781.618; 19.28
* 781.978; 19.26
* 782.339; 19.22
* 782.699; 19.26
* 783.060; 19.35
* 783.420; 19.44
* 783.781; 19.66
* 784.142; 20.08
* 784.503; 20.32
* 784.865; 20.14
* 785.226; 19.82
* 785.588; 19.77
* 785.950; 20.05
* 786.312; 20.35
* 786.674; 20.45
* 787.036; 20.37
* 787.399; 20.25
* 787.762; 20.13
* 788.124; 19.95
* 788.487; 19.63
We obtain 0.04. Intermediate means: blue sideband 19.7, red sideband 19.8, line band 19.3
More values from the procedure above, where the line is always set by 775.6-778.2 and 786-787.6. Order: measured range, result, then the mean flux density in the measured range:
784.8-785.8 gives 0.02 nm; 19.9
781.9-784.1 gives 0.09 nm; 19.4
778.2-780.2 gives 0.05 nm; 19.6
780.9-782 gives 0.05 nm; 19.3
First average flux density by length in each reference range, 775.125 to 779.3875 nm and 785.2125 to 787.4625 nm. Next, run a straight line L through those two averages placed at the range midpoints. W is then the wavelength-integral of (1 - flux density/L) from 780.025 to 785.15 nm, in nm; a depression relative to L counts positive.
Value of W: 0.14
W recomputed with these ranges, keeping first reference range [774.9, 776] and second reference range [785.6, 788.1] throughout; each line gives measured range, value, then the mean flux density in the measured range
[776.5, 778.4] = 0.19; 19.3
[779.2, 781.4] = 0.15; 19.6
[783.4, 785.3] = 0.05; 20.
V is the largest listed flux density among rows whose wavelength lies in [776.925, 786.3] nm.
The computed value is 20.32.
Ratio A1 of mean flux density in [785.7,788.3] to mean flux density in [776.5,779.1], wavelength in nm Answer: 1.05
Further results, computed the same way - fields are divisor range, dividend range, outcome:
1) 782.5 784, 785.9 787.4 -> 1.04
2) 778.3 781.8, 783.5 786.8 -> 1.03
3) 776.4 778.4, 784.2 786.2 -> 1.03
